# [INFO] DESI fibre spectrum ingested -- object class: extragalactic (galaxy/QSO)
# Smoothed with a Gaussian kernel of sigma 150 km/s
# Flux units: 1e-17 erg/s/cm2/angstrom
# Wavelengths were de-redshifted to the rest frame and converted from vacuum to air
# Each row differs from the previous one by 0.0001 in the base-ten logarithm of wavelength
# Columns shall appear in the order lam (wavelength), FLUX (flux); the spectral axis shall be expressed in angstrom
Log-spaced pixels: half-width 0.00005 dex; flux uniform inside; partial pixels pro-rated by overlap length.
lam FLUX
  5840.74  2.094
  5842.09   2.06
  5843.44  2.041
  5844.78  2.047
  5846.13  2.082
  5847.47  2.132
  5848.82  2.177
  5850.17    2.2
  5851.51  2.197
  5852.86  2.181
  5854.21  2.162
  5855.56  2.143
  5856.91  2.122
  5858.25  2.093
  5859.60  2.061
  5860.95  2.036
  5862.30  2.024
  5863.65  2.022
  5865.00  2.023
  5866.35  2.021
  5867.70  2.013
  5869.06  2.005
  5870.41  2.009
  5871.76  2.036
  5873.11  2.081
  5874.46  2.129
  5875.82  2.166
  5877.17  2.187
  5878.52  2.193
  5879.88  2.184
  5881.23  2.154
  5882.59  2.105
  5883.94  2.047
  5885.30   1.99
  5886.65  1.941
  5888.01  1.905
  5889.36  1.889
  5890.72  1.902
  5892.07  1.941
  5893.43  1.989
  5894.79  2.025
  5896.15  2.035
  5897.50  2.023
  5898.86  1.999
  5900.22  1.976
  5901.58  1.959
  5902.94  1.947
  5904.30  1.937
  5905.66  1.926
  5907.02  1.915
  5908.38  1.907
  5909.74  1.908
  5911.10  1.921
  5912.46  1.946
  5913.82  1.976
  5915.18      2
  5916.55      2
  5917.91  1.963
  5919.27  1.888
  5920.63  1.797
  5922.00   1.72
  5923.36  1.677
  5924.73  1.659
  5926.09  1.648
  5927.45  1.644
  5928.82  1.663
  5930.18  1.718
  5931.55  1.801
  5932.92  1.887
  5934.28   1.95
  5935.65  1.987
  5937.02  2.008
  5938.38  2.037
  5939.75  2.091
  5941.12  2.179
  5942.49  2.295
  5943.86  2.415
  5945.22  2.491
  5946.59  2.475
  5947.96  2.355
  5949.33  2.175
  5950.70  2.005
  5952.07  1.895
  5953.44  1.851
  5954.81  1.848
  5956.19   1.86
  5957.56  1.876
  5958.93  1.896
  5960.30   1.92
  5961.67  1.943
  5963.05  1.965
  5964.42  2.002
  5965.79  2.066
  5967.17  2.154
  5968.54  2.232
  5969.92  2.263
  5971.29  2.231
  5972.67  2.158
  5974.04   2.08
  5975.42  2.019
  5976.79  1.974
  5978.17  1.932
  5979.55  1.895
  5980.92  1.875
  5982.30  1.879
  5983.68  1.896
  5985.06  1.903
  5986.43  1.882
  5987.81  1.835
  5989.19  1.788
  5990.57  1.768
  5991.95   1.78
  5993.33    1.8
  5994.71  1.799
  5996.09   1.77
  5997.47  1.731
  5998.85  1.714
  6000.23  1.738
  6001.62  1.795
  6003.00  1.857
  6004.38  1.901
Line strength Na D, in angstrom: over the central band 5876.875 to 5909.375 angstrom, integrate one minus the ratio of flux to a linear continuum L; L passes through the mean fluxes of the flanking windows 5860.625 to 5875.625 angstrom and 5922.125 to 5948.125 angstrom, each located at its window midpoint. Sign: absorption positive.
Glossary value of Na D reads 0.3 angstrom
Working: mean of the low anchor 2.04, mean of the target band 2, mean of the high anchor 1.99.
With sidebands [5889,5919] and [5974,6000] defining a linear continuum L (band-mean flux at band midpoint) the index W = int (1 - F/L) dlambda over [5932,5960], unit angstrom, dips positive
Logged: -2.5 angstrom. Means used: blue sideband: 1.96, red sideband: 1.85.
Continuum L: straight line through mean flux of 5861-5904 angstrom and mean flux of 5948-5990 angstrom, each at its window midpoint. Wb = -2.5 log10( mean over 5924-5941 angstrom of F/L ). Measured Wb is 0.08 mag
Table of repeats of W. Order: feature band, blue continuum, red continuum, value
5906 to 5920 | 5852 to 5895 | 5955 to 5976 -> 0.7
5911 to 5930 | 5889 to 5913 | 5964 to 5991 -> 1.4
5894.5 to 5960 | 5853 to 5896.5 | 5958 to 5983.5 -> 2.4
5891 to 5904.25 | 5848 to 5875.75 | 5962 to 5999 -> 0.4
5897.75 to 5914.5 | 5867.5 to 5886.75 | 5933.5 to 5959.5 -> 1.2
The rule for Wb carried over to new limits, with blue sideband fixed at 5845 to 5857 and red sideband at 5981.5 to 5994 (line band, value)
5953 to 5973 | -0.07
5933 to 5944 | -0.08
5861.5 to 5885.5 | 0.01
